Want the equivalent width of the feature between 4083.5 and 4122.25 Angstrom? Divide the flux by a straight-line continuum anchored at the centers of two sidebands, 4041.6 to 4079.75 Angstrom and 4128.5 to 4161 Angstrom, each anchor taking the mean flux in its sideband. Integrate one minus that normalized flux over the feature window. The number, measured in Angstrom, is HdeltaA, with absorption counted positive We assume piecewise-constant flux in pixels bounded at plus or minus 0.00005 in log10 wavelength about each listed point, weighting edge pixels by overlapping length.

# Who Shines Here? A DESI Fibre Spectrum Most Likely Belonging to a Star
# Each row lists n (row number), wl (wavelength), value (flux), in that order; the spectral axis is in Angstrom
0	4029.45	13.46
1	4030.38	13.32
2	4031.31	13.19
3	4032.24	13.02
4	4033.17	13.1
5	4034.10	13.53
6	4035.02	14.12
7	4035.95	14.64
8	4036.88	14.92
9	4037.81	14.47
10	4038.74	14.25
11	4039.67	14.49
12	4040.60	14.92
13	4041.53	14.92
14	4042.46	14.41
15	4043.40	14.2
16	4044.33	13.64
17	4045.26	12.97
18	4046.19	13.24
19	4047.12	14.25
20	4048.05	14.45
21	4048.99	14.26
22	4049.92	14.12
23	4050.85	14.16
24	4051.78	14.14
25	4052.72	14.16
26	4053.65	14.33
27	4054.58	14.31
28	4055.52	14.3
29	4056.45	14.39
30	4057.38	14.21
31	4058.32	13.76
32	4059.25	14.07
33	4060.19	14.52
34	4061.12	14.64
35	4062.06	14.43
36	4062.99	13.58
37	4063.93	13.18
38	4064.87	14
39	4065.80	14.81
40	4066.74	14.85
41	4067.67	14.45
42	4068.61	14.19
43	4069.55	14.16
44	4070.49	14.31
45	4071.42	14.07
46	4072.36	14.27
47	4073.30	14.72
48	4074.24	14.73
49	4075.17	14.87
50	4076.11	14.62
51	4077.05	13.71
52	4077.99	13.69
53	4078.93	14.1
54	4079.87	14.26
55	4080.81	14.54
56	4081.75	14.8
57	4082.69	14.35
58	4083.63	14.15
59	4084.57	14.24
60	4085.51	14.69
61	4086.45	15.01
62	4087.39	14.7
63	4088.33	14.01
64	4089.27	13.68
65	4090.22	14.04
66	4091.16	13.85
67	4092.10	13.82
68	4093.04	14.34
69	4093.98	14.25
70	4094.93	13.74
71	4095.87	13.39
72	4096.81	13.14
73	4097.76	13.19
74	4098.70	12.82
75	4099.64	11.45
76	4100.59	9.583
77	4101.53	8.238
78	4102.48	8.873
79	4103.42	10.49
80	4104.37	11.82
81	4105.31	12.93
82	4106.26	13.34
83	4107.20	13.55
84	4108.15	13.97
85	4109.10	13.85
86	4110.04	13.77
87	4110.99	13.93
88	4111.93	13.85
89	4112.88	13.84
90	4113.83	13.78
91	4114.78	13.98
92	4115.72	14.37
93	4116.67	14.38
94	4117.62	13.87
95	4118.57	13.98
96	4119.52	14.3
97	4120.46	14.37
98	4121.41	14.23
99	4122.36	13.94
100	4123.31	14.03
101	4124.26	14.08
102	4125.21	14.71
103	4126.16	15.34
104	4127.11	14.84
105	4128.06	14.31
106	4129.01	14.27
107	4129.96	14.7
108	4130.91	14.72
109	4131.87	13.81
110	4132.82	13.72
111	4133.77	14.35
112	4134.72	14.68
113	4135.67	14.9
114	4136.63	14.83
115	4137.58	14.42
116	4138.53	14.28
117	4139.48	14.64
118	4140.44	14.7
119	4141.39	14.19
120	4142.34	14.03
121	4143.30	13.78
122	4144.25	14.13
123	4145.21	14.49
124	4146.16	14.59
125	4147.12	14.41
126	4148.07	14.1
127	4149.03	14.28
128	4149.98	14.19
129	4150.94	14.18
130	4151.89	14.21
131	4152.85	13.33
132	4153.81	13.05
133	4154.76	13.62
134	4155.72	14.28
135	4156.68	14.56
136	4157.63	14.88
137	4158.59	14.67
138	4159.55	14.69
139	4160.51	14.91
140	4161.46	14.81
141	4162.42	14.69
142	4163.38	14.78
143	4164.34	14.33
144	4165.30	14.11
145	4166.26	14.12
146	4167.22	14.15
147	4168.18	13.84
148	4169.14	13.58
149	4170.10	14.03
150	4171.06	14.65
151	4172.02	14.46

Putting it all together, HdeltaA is 2.4 Angstrom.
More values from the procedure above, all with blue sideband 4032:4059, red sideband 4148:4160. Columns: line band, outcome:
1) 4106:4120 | 0.22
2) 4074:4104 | 1.58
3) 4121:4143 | -0.41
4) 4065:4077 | -0.27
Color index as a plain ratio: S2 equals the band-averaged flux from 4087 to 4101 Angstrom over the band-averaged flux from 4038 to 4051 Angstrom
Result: 0.9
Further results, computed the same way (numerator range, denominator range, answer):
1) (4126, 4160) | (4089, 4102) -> 1.12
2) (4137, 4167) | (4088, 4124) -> 1.08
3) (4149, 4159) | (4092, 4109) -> 1.14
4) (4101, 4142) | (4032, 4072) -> 0.97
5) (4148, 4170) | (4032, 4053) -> 1.01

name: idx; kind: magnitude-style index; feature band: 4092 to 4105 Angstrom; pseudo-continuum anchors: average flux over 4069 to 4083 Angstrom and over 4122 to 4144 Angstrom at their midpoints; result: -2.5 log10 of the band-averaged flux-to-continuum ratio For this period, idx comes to 0.19 mag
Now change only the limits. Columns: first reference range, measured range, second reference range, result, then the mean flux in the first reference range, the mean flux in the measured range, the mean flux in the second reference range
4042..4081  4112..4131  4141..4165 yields -0.002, 14.2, 14.3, 14.3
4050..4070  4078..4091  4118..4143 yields -0.003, 14.2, 14.3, 14.4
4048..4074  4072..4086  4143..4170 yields -0.011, 14.2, 14.4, 14.2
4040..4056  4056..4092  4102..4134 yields -0.020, 14.2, 14.3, 13.8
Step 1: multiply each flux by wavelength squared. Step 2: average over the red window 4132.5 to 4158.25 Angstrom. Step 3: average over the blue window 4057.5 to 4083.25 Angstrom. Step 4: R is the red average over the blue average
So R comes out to 1.04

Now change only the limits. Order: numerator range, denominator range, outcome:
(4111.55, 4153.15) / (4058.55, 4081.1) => 1.03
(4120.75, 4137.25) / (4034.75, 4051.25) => 1.06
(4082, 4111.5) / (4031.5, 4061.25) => 0.95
